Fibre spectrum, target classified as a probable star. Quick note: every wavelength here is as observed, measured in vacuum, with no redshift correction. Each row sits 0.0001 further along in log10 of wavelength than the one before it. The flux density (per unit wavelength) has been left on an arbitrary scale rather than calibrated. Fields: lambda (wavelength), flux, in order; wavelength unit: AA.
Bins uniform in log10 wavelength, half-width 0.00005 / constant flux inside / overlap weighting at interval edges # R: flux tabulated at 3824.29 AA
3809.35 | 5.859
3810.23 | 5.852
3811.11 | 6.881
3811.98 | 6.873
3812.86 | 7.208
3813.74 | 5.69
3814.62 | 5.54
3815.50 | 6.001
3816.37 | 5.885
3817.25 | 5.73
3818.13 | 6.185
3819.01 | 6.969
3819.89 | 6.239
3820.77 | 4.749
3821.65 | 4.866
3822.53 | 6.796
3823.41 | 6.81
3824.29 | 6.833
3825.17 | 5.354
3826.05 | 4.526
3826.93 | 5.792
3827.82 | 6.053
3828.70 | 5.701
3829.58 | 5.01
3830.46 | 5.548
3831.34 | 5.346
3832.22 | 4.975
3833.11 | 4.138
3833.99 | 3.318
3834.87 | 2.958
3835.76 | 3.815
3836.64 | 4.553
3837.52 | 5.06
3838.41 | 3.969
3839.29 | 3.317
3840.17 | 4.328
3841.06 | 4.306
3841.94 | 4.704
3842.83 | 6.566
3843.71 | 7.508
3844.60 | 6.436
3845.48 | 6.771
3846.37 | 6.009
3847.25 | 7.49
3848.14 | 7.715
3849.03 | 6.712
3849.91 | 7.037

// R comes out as 6.833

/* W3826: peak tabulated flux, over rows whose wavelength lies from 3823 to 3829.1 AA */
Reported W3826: 6.833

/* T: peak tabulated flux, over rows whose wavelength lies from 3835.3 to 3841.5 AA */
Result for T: 5.06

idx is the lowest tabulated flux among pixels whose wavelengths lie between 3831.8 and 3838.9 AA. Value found 2.958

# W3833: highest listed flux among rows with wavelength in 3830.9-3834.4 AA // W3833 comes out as 5.346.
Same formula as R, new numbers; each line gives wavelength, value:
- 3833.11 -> 4.138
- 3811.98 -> 6.873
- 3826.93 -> 5.792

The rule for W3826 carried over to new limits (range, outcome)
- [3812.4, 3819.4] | 7.208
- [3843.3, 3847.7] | 7.508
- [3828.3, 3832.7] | 5.701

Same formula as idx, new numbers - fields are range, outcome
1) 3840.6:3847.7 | 4.306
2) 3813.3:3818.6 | 5.54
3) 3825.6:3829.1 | 4.526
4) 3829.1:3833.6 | 4.138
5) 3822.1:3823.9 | 6.796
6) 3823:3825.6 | 5.354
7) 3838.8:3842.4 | 3.317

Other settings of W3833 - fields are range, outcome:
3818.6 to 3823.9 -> 6.969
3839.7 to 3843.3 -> 6.566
